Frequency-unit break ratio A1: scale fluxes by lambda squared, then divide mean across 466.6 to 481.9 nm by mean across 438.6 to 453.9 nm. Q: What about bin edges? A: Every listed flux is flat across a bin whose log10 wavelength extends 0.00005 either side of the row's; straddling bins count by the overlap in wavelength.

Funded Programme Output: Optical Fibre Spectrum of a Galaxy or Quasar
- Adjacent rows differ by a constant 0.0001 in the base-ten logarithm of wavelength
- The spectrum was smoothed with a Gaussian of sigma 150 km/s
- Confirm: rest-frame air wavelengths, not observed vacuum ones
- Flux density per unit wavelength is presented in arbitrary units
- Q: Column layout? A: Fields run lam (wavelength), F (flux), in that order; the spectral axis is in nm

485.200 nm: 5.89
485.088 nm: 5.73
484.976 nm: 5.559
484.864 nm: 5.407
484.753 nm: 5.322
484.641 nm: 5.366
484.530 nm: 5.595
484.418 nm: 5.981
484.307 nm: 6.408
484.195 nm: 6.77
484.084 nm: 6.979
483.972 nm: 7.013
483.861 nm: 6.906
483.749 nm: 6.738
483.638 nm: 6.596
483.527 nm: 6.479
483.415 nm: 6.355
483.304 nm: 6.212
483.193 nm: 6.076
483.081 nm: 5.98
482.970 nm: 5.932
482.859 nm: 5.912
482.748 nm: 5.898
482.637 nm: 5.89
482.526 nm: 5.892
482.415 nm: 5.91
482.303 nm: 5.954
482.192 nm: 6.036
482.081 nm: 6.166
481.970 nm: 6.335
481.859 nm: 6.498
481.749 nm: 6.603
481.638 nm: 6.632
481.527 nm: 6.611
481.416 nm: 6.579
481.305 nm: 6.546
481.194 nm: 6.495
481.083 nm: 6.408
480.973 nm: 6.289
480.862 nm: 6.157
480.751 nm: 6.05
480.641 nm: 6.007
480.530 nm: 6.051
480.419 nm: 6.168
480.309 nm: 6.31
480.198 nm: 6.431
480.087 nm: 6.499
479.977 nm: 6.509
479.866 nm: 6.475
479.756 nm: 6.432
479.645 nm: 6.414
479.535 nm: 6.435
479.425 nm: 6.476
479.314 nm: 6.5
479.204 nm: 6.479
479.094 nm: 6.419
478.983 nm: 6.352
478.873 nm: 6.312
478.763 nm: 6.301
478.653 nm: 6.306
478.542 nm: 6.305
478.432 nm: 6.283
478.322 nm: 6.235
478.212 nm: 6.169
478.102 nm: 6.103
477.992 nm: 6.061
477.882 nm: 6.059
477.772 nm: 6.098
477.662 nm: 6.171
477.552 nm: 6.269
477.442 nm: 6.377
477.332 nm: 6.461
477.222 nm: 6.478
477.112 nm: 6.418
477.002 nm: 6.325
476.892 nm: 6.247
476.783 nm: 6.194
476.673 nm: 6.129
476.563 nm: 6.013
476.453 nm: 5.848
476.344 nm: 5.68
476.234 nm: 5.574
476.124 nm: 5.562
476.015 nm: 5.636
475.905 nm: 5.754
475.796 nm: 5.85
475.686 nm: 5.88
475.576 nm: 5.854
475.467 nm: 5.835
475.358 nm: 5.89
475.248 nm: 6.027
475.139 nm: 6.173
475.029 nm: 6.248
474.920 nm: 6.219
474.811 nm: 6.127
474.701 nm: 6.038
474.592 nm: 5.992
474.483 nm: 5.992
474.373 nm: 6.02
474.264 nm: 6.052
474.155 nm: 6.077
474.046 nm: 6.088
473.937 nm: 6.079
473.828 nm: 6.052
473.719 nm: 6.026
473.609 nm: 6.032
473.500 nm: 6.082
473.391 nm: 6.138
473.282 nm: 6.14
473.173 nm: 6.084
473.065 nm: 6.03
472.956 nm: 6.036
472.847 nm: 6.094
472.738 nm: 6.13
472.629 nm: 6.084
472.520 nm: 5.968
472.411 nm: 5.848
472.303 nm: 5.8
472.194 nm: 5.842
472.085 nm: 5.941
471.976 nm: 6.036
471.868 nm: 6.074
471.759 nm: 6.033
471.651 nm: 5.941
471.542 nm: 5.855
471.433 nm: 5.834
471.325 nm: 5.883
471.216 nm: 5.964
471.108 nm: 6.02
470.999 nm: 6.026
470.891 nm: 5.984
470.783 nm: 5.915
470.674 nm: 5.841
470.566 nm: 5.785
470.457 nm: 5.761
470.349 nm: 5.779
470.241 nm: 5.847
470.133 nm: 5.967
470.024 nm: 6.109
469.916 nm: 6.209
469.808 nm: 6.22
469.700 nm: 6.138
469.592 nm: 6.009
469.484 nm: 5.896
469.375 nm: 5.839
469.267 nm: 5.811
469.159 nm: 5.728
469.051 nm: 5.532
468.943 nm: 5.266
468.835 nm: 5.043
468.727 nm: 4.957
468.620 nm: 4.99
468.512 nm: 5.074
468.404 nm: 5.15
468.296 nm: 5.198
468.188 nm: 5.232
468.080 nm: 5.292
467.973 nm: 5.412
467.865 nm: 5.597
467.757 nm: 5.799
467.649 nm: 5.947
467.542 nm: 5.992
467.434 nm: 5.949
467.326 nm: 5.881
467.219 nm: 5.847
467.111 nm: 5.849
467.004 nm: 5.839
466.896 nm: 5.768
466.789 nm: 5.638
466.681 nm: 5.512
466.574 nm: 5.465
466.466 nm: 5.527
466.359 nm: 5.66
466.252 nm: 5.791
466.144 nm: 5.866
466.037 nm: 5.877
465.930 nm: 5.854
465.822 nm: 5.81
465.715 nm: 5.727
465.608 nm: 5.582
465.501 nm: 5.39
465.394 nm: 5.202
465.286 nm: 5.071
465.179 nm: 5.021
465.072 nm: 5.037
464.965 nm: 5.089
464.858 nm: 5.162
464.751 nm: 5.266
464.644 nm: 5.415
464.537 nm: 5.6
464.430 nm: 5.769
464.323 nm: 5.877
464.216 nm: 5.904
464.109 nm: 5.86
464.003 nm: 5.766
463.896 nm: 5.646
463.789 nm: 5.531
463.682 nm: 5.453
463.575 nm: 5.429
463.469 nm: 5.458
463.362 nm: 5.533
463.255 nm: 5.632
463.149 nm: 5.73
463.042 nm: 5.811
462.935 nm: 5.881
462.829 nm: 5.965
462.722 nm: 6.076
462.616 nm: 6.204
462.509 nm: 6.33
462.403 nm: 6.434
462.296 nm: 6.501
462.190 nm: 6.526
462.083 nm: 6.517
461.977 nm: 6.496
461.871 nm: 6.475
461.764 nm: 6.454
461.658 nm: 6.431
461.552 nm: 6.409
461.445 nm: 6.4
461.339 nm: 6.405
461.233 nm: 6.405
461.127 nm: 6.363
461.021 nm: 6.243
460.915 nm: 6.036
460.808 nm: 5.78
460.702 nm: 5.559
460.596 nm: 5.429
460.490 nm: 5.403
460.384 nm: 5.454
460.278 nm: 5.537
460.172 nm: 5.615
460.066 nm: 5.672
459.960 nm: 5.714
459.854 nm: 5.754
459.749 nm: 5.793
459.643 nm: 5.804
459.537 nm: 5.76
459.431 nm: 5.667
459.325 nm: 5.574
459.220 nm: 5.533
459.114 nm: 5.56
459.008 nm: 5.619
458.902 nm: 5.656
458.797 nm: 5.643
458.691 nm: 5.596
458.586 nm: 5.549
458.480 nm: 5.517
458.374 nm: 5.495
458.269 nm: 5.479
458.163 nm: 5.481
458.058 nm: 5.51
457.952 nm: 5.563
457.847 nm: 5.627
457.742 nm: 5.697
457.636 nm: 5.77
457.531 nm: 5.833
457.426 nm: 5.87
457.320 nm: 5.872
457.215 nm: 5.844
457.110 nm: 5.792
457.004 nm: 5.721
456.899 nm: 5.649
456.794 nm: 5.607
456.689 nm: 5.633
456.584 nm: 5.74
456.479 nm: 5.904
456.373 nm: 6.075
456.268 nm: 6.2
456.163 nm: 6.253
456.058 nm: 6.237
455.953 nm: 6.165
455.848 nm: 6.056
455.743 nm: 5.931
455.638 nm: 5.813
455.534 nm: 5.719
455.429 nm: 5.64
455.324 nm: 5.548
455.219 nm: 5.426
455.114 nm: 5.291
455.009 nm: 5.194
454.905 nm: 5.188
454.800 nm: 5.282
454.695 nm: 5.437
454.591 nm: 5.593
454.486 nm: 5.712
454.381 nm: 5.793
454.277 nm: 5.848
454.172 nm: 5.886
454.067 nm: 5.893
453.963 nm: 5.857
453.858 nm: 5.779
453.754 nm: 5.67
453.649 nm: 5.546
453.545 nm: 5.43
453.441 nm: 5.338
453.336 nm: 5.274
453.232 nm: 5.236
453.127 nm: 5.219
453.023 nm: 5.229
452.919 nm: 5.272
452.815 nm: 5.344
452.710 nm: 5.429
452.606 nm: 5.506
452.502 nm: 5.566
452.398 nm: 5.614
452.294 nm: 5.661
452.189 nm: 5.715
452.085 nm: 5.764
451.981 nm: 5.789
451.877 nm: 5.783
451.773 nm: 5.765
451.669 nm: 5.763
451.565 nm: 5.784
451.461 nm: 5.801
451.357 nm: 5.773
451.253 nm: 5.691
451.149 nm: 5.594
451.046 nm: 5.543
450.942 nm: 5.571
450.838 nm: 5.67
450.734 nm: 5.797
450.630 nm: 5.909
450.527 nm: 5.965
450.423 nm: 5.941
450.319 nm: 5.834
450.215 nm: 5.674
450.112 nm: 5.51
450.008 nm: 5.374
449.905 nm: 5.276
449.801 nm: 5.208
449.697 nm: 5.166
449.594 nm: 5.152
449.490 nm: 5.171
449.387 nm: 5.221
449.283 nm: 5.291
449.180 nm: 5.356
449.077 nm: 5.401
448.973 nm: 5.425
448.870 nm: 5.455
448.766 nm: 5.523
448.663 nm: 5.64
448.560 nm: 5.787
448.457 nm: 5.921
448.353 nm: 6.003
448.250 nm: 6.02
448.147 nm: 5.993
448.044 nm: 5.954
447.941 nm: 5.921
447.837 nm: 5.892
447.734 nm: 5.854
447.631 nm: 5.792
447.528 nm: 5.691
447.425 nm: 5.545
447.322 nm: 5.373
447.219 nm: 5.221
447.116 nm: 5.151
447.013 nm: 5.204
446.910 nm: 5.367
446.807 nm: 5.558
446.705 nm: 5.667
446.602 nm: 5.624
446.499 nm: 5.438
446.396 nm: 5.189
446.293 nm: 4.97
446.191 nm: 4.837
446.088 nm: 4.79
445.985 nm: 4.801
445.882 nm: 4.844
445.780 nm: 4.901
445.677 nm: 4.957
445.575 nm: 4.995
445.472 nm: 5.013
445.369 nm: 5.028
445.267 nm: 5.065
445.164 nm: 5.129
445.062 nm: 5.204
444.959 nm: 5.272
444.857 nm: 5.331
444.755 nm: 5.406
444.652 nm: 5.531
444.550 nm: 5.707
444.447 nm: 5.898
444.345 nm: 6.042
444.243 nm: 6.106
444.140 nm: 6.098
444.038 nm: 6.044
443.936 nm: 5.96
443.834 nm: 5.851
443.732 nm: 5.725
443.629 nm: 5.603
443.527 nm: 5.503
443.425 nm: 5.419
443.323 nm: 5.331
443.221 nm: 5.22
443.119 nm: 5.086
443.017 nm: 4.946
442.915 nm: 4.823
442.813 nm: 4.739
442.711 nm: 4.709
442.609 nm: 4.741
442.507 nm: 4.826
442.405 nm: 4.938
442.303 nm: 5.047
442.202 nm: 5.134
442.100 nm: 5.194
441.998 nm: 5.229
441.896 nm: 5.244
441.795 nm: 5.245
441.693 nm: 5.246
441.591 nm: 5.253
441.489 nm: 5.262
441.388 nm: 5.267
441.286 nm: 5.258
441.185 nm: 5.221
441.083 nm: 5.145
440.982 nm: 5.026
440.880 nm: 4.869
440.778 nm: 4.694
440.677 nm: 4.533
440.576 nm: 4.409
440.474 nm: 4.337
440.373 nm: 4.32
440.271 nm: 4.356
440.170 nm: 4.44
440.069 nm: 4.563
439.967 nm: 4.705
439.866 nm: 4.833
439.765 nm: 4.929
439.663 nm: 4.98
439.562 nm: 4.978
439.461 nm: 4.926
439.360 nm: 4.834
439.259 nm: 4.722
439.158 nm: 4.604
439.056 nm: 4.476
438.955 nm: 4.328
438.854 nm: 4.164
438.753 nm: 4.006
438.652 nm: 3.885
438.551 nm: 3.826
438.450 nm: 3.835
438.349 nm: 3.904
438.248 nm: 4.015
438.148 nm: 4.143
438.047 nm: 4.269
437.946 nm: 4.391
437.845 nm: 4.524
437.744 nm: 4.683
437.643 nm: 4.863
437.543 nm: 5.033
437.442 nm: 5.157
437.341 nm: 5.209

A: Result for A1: 1.28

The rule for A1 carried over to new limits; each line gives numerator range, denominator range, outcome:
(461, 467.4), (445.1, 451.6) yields 1.14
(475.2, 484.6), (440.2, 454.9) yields 1.32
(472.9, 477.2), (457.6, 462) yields 1.11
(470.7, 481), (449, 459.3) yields 1.19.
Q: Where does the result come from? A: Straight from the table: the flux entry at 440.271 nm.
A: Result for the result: 4.356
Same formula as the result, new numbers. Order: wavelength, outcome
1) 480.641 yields 6.007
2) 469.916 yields 6.209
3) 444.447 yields 5.898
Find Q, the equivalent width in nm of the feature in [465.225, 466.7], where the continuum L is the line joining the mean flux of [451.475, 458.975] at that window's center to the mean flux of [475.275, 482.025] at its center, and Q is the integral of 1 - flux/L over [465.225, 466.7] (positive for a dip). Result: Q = 0.08 nm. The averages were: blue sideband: 5.66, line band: 5.59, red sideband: 6.23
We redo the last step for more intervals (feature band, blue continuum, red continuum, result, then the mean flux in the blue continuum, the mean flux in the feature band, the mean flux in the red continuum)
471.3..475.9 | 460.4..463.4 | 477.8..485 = 0.14 nm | 6.12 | 6.01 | 6.26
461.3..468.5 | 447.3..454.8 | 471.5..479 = 0.14 nm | 5.61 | 5.76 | 6.06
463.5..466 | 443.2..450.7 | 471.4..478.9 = 0.15 nm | 5.48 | 5.5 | 6.06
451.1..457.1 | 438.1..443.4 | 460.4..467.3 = -0.33 nm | 4.75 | 5.66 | 5.81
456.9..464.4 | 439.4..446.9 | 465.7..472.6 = -0.38 nm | 5.15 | 5.84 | 5.76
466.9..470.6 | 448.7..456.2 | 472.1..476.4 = 0.13 nm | 5.59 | 5.68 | 5.97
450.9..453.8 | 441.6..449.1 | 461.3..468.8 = -0.03 nm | 5.39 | 5.56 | 5.73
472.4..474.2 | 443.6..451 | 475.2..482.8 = 0.00 nm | 5.5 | 6.06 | 6.2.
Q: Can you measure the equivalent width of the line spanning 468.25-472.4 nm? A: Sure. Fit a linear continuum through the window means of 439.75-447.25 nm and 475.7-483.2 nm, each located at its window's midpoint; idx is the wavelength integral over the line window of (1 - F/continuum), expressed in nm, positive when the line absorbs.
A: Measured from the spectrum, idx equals 0.117 nm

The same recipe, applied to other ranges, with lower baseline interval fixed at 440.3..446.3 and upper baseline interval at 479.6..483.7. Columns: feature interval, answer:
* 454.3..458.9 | -0.120 nm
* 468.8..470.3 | 0.021 nm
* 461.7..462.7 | -0.125 nm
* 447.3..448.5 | -0.121 nm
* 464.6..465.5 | 0.097 nm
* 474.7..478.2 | 0.037 nm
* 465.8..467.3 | 0.025 nm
